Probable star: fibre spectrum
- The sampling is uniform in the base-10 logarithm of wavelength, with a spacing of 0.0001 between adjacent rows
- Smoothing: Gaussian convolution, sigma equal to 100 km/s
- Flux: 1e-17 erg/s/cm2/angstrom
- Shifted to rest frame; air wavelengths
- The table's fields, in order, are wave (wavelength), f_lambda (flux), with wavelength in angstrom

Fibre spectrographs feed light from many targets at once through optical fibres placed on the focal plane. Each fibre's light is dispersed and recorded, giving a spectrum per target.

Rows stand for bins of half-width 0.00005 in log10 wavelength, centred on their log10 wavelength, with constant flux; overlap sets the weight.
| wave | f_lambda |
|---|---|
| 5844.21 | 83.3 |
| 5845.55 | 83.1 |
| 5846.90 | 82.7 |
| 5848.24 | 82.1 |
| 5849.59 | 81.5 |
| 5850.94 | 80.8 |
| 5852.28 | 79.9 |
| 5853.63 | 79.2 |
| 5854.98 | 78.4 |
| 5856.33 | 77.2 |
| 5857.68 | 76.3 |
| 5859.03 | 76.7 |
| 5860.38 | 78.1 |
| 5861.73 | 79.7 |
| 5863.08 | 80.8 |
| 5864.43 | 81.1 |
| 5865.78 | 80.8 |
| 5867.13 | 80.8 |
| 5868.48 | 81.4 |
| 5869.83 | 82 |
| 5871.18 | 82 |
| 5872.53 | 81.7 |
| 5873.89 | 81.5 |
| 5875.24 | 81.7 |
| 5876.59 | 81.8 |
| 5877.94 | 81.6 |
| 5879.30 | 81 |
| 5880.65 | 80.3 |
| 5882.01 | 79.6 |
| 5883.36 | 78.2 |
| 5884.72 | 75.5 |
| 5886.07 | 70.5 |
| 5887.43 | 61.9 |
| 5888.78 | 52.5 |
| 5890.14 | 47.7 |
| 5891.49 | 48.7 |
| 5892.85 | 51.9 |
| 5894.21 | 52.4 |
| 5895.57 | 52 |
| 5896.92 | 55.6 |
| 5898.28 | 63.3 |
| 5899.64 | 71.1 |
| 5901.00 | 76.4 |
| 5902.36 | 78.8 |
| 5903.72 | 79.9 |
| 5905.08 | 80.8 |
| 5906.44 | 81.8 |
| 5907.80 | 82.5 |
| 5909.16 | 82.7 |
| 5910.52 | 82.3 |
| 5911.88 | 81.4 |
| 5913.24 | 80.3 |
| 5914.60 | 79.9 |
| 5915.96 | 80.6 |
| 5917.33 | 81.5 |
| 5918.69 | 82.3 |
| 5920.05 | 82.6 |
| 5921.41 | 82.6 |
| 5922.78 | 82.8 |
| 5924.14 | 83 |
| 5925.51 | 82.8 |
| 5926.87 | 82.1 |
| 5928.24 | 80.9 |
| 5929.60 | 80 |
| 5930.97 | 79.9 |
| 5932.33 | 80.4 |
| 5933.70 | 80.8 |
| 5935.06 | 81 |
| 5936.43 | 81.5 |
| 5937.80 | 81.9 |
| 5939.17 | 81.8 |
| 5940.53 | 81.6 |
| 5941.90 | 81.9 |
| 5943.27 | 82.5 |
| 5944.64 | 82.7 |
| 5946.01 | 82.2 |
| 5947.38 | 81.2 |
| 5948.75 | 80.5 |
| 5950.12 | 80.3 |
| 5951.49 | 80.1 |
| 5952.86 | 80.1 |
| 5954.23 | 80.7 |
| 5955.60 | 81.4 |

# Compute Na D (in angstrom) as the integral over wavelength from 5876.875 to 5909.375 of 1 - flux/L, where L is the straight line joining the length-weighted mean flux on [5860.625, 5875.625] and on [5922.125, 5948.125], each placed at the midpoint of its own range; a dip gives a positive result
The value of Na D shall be 4.8 angstrom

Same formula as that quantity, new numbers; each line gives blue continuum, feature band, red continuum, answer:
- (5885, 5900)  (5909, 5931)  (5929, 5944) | -2.9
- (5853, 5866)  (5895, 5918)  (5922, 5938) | 1.3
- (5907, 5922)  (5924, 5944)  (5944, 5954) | 0.0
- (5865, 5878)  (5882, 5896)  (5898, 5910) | 3.4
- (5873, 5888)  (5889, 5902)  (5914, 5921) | 3.5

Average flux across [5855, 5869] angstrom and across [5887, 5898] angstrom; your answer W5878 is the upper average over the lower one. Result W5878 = 0.67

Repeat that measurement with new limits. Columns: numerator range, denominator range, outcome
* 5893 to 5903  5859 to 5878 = 0.78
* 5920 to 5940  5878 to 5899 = 1.28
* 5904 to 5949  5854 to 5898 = 1.12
